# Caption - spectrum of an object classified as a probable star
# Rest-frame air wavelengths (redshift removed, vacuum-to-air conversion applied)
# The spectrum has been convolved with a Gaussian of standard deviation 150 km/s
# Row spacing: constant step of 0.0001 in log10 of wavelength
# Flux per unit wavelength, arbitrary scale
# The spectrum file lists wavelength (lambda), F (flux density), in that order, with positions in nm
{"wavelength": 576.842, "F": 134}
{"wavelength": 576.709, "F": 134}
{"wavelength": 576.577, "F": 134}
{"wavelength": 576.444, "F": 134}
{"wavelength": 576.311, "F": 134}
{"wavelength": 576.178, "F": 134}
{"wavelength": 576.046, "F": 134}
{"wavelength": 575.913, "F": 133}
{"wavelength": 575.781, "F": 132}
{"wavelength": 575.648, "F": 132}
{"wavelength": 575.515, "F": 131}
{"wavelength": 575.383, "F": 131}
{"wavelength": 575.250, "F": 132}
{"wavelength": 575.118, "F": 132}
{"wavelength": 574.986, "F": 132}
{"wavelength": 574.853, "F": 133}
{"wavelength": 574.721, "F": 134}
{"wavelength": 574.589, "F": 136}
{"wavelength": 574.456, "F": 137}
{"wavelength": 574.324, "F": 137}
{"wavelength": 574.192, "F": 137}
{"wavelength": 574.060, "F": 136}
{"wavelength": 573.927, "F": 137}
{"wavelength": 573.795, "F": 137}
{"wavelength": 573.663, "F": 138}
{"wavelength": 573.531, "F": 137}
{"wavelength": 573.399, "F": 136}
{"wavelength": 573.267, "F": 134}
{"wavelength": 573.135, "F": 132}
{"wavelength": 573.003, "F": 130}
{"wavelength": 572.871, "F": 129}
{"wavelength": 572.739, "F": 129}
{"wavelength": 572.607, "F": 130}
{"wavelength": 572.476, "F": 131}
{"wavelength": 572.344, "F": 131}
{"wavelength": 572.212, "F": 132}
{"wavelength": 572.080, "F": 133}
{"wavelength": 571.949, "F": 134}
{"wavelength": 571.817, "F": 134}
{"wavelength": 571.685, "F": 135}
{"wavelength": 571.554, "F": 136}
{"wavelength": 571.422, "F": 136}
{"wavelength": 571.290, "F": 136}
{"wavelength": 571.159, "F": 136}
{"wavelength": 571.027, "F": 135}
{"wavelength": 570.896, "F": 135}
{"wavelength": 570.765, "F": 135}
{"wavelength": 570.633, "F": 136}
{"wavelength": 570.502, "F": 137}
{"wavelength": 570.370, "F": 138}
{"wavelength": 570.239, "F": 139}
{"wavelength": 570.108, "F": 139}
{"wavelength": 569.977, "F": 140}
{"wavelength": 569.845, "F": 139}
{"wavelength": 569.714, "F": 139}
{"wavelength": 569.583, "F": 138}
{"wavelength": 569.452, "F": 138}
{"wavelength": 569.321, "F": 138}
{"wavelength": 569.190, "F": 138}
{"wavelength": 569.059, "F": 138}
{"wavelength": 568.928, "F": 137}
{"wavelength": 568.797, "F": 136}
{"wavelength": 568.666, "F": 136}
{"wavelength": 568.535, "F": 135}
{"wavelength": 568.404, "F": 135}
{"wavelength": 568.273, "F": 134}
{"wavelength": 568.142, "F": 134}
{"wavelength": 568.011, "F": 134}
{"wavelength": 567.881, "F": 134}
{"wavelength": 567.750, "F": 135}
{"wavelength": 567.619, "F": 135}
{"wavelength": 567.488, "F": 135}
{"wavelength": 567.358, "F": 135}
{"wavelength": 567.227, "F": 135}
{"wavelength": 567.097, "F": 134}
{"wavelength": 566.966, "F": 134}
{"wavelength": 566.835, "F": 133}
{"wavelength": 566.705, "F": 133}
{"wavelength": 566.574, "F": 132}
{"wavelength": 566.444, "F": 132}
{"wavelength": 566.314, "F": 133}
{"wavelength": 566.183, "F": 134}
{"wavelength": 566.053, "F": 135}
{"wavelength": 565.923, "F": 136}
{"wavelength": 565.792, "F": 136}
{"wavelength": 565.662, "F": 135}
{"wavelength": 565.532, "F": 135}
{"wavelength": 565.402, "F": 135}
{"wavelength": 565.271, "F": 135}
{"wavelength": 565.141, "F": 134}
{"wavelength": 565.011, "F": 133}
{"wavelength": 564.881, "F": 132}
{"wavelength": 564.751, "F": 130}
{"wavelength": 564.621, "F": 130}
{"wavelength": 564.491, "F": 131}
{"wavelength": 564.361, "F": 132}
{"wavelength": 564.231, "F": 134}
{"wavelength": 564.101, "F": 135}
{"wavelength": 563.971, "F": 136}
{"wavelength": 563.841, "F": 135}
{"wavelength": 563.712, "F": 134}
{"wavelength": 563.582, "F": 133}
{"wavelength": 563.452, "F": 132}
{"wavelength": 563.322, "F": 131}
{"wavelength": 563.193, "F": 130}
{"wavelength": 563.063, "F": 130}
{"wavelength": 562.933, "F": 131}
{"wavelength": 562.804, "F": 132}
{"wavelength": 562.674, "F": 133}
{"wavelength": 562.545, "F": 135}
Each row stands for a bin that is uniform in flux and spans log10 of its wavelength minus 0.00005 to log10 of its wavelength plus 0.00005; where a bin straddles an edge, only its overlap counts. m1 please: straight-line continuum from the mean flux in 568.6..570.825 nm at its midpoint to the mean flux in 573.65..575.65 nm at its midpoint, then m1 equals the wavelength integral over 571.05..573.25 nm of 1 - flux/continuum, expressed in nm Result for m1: 0.05 nm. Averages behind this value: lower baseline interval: 138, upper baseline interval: 134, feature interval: 133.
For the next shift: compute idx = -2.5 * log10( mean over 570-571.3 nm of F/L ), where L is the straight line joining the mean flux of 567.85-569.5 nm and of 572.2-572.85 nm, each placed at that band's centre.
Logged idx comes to -0.030 mag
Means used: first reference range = 136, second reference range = 130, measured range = 137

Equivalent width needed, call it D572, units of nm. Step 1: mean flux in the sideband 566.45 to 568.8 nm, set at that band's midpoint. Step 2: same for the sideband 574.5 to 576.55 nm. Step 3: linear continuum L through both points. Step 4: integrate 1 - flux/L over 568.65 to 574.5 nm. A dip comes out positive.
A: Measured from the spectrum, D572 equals -0.09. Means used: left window 134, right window 133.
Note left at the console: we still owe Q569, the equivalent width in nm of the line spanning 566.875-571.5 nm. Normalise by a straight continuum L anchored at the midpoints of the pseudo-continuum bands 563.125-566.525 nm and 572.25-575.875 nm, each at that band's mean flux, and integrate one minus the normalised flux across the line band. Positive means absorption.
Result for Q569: -0.10 nm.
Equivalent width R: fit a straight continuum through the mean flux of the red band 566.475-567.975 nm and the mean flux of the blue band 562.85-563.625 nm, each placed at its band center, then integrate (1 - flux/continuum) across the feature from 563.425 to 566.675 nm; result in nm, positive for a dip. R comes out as -0.027 nm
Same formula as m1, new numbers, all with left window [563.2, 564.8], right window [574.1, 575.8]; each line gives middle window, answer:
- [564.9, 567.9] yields -0.030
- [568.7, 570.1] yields -0.052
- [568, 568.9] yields -0.013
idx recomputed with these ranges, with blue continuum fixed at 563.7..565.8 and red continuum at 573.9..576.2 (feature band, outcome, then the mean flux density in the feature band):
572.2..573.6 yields 0.02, 132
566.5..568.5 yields 0.00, 134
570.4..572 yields -0.01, 135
